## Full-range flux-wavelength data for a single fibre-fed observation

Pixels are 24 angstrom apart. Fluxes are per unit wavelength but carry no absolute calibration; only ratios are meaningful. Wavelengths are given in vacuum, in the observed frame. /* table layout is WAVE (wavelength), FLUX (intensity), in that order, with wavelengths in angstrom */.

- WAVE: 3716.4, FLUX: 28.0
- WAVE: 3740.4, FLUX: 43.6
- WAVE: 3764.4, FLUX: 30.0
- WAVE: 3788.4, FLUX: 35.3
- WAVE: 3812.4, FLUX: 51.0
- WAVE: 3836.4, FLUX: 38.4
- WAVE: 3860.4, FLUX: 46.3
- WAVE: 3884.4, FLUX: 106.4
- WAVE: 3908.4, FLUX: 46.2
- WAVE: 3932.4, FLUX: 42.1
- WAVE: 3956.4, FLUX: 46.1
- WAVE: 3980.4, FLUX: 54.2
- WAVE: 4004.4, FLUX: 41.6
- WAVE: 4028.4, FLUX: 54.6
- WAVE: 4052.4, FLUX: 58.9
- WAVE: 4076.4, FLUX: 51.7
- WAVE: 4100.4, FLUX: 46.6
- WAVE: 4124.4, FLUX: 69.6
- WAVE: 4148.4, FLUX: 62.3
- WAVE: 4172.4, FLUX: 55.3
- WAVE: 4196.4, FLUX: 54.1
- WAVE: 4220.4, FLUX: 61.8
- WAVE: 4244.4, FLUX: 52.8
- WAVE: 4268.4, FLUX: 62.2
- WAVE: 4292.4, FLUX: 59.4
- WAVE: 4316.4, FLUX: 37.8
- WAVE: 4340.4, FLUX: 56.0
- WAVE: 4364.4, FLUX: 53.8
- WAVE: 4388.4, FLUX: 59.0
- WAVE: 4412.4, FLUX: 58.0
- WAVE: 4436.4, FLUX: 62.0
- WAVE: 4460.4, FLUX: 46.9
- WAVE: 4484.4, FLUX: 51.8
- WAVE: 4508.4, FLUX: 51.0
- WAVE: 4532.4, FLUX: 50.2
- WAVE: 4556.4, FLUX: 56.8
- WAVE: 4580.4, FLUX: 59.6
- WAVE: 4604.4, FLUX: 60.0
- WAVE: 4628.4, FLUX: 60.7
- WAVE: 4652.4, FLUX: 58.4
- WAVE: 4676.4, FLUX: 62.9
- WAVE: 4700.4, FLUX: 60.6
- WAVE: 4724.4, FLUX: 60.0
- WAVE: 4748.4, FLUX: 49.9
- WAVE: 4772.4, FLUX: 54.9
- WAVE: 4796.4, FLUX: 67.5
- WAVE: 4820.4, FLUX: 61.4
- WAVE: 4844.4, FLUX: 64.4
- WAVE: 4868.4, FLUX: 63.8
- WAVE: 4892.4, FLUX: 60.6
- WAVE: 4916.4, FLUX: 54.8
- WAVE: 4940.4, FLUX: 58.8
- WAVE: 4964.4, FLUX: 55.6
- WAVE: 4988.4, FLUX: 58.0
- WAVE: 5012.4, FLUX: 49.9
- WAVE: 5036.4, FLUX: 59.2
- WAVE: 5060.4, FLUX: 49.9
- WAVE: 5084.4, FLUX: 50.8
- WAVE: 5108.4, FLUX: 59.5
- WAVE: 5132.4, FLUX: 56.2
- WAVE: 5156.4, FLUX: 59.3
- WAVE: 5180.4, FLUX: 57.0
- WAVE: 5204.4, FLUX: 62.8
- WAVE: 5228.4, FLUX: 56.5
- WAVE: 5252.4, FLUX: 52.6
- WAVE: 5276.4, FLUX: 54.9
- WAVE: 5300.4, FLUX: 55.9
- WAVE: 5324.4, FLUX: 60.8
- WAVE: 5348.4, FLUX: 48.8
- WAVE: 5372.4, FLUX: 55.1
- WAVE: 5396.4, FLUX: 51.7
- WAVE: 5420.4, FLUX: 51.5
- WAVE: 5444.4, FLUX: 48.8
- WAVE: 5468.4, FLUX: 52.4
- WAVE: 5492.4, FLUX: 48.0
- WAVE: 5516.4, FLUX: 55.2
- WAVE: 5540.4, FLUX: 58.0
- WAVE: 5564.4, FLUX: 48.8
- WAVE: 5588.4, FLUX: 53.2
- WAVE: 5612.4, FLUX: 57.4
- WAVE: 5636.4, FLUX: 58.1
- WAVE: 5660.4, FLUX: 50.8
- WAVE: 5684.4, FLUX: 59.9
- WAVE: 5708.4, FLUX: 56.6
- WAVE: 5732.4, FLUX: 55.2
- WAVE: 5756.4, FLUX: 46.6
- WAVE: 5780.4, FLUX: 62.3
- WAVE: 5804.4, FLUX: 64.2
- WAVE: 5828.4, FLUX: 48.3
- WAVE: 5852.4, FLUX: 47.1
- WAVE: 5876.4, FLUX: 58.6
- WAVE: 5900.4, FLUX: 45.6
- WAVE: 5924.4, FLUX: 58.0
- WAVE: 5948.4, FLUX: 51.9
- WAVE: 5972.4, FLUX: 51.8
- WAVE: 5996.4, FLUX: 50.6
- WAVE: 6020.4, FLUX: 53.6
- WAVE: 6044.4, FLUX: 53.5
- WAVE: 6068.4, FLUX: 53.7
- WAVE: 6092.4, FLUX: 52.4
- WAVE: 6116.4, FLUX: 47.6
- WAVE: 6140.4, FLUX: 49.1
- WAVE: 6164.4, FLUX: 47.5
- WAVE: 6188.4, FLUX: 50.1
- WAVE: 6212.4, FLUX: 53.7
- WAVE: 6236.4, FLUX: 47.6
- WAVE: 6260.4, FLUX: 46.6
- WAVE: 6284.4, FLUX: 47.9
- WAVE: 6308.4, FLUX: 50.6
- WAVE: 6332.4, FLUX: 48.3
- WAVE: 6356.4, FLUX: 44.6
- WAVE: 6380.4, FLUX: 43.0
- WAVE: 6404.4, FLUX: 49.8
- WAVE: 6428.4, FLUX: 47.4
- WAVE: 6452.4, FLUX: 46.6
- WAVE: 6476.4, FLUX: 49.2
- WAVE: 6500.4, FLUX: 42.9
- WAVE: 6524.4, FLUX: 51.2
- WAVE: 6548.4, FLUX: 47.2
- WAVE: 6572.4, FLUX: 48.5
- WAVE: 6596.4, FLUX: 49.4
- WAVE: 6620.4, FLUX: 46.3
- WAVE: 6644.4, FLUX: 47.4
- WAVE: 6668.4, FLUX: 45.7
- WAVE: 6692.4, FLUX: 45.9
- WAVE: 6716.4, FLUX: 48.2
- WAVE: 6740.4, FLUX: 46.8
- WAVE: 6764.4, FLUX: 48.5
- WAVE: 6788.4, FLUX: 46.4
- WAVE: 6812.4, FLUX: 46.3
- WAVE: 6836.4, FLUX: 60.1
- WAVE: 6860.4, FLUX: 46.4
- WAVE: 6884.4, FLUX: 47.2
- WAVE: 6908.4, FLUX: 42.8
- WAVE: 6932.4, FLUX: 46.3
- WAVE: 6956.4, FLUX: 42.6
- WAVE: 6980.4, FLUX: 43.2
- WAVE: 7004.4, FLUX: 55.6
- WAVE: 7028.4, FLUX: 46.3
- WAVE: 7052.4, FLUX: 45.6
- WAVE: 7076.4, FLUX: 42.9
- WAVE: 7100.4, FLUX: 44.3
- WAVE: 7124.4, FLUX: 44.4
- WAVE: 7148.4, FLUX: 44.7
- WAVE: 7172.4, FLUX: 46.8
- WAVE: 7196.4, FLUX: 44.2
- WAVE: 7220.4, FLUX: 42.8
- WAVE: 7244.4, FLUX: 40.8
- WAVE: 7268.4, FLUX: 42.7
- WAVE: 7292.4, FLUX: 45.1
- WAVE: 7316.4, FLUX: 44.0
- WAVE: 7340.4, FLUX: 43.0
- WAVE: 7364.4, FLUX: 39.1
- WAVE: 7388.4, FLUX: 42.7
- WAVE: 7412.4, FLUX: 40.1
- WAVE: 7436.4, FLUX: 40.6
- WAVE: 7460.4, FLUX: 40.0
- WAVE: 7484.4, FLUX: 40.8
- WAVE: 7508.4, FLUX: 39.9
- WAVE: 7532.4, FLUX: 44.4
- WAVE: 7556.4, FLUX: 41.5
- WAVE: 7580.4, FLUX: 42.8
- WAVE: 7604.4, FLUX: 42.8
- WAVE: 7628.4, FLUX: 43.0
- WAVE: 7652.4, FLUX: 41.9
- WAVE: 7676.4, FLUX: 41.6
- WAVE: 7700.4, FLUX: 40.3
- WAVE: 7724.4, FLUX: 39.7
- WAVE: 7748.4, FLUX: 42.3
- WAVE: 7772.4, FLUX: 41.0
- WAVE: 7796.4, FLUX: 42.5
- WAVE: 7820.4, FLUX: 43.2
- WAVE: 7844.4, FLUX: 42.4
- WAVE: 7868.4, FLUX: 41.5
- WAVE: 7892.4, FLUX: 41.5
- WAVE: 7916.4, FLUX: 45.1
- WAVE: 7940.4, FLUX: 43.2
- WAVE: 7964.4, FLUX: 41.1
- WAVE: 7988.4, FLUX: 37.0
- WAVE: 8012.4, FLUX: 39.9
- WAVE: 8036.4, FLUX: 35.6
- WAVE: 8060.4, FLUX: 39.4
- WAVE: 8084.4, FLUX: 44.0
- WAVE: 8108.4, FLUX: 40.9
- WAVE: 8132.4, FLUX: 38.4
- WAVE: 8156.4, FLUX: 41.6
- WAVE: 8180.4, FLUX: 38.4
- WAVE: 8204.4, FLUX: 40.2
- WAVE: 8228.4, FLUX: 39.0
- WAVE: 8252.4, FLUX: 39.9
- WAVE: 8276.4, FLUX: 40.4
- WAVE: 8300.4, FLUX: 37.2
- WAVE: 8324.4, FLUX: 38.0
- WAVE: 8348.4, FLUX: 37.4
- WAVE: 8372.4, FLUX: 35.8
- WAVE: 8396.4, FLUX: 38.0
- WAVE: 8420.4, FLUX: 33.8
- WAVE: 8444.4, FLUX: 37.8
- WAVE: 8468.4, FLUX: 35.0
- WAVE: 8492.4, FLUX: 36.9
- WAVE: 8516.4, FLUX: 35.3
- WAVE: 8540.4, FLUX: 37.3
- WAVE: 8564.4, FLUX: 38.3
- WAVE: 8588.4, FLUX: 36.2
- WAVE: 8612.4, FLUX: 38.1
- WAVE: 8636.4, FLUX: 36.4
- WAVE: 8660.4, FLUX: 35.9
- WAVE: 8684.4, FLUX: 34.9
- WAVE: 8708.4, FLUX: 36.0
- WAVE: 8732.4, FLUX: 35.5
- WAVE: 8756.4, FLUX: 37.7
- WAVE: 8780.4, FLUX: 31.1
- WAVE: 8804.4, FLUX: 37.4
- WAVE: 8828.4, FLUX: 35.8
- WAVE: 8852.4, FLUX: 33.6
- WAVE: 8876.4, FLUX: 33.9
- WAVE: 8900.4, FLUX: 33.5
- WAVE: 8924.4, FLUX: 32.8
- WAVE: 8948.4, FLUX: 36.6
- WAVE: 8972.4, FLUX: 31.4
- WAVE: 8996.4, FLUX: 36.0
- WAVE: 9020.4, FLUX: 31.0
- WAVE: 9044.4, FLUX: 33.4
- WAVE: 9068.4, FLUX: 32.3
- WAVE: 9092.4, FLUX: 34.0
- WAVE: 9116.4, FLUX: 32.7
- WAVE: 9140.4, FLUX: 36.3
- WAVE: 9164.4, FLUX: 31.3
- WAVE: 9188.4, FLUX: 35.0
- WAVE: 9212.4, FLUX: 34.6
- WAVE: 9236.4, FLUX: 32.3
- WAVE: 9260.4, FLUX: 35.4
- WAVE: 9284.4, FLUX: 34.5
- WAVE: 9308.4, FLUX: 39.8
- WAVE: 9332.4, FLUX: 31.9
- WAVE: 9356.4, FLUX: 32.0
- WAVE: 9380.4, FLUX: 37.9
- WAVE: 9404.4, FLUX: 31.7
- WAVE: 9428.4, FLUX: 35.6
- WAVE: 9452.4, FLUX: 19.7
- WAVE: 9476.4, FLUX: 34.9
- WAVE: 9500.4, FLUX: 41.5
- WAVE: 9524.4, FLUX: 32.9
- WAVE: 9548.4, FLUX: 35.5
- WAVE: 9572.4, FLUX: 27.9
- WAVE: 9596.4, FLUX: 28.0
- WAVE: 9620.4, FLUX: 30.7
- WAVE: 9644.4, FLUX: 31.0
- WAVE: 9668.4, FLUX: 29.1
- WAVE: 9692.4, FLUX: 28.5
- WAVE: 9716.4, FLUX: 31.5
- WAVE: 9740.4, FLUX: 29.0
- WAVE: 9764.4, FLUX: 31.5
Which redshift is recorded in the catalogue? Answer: 0.041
